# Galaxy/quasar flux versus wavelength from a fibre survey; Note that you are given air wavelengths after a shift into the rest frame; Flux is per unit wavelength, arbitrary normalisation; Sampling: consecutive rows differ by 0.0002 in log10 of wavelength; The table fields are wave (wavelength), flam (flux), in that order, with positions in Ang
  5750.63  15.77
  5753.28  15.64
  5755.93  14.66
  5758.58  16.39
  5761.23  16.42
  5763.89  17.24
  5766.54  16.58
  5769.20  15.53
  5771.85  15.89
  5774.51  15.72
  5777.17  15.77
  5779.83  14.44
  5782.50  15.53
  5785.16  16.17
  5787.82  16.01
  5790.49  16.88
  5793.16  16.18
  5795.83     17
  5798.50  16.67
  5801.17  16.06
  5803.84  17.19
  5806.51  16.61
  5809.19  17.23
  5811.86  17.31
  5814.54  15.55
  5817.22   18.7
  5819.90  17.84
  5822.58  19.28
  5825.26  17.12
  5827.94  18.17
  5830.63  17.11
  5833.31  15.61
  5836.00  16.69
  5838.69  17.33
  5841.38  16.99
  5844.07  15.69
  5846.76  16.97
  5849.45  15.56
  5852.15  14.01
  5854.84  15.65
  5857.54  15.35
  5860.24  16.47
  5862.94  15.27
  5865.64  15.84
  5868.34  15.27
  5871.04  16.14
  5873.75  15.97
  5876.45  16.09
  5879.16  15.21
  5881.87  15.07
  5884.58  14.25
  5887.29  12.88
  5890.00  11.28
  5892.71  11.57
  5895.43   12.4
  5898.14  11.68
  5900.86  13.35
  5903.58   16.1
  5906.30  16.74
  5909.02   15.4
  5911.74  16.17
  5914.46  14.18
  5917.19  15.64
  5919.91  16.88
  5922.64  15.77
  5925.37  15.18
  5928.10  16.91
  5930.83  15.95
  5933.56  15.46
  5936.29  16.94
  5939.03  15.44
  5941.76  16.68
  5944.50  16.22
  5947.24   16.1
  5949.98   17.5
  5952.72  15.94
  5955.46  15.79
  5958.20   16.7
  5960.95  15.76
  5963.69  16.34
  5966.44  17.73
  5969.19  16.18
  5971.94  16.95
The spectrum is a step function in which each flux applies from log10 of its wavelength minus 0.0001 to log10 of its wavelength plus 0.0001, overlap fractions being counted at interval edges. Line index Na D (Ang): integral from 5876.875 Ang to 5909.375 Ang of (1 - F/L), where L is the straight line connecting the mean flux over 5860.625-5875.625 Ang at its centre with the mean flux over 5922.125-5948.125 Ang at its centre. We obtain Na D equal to 4.2 Ang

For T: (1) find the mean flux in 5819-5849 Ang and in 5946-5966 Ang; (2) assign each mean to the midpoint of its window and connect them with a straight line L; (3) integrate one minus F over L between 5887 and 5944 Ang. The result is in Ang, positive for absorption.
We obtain 5.70 Ang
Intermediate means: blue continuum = 17.1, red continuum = 16.4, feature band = 14.9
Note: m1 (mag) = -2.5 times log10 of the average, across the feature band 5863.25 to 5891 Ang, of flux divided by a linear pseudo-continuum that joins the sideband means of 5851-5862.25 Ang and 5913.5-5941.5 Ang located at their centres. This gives 0.05 mag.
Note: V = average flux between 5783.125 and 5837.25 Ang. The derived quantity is 17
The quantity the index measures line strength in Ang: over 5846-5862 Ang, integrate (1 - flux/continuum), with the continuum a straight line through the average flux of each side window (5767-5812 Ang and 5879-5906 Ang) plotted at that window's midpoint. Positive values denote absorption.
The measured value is -1.3 Ang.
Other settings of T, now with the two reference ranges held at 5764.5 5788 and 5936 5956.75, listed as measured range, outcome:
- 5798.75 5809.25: -0.6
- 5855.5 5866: 0.2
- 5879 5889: 1.2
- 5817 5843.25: -2.4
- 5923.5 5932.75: 0.2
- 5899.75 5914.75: 0.7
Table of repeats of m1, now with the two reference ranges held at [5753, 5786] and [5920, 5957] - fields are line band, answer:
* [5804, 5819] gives -0.08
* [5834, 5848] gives -0.05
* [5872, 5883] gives 0.03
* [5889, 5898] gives 0.34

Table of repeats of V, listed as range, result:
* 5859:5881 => 15.8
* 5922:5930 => 16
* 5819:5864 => 16.5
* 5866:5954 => 15.2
